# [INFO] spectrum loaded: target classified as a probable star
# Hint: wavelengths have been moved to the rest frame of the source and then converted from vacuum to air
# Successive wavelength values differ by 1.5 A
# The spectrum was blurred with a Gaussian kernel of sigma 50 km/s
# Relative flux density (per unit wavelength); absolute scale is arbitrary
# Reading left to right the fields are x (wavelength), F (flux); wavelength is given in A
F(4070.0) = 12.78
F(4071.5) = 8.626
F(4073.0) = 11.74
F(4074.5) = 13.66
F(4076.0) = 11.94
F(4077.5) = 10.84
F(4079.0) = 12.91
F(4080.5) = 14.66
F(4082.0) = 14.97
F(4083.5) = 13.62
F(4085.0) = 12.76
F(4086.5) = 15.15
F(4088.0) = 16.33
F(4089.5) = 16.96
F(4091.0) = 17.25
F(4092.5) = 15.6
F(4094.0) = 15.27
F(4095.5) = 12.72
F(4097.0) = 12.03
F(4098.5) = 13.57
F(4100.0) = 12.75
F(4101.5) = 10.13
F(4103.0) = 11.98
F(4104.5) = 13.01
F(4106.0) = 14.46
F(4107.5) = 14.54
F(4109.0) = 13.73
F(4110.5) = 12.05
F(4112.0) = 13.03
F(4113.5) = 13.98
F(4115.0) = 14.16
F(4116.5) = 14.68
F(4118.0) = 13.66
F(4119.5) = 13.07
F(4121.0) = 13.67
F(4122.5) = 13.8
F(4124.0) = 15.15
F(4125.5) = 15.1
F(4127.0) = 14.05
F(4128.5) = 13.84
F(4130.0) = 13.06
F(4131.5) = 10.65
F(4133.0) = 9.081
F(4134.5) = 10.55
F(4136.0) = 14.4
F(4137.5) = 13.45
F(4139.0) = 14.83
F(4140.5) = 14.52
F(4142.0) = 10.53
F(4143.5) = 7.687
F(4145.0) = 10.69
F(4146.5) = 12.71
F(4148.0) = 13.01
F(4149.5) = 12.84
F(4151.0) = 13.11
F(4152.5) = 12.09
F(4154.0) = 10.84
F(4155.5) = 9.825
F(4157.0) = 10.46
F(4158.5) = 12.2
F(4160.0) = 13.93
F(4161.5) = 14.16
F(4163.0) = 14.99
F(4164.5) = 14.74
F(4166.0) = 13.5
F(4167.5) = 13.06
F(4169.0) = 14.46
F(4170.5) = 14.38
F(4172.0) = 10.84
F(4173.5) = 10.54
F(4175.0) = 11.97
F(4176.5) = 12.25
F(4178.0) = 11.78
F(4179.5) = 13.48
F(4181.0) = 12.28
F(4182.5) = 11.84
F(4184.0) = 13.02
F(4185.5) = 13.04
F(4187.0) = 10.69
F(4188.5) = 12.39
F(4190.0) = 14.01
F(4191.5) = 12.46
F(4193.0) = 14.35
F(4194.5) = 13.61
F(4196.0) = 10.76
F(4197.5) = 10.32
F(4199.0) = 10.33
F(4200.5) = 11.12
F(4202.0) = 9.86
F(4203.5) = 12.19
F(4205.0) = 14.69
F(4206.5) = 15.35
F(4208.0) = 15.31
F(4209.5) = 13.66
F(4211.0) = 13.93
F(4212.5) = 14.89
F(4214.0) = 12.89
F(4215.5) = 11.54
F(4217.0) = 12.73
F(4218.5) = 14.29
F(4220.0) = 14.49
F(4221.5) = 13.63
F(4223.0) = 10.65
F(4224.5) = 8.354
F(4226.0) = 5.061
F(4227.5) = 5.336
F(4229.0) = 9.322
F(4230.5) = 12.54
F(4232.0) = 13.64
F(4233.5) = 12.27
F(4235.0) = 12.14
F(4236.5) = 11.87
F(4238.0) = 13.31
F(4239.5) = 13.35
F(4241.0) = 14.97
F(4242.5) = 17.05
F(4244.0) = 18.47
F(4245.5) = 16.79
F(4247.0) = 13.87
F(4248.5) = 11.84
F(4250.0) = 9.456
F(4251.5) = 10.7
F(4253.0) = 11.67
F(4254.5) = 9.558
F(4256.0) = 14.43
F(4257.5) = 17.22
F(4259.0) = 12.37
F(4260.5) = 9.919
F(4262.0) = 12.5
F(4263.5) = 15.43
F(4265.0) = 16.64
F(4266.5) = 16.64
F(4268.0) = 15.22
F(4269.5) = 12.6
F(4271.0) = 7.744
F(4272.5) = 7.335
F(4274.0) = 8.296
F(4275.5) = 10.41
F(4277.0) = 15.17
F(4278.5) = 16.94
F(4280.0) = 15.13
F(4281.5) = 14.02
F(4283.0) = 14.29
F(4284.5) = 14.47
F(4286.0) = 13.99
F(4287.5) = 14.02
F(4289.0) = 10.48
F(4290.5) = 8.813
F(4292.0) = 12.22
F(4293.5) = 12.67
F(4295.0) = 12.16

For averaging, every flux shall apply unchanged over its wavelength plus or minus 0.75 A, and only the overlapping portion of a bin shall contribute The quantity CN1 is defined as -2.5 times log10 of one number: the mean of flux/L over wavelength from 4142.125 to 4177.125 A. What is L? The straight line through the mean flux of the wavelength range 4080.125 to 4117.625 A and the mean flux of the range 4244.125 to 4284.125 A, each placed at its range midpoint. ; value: 0.11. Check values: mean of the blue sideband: 14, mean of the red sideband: 13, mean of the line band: 12.3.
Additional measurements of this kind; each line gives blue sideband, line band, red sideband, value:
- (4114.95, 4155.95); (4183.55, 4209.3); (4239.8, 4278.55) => 0.03 mag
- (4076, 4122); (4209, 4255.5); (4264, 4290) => 0.07 mag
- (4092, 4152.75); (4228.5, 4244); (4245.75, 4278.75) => -0.06 mag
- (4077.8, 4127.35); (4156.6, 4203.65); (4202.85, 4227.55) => 0.04 mag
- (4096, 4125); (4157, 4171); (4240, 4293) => -0.04 mag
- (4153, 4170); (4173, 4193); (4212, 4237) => 0.00 mag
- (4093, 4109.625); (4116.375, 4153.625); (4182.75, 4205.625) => 0.00 mag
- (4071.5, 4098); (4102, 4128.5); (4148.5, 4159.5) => -0.07 mag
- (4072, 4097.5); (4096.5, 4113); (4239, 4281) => 0.08 mag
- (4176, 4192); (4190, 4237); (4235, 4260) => 0.07 mag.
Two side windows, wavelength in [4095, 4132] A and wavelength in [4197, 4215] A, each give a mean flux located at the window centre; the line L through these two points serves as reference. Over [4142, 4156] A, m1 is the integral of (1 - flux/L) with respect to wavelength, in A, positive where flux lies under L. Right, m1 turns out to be 1.9 A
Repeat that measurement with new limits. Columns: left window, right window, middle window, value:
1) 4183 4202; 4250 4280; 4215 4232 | 2.0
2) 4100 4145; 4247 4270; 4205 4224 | -0.8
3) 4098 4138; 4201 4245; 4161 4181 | -0.2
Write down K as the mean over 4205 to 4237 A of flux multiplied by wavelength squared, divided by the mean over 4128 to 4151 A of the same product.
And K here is 1.0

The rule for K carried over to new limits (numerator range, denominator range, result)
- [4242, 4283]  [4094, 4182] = 1.10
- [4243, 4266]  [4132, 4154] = 1.18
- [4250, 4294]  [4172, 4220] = 1.04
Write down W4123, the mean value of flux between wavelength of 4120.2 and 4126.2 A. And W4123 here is 14.4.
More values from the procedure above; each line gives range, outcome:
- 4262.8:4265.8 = 16.1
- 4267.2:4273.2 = 10.8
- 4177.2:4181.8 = 12.5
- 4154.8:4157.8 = 10.2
